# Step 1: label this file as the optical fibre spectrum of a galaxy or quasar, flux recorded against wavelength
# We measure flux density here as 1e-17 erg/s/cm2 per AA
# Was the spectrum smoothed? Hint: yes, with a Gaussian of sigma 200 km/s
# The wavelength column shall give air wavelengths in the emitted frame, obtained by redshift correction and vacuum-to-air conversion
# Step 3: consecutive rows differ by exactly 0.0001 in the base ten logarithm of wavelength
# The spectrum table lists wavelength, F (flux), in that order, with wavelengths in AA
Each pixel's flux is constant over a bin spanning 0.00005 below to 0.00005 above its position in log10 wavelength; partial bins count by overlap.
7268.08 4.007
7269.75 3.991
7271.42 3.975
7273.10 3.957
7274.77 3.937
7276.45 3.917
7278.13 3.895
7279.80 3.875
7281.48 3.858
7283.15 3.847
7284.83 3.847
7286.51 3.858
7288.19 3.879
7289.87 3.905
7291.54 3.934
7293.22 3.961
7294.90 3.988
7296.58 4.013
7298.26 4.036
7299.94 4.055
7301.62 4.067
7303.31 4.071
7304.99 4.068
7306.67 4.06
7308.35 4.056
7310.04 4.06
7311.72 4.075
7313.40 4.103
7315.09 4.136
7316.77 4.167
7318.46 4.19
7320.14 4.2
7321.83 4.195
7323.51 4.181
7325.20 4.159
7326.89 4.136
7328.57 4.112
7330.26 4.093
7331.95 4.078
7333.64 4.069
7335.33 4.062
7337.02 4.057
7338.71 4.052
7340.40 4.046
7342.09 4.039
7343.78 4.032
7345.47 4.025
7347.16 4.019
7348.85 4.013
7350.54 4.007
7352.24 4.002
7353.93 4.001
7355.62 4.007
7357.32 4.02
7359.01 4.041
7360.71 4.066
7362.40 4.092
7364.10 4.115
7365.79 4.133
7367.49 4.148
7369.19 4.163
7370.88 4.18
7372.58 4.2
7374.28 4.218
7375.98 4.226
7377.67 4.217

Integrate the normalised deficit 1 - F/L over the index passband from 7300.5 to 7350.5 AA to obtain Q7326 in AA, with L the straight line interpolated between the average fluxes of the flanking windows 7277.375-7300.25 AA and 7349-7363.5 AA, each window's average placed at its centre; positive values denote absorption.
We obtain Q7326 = -1.4 AA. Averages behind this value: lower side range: 3.92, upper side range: 4.03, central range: 4.09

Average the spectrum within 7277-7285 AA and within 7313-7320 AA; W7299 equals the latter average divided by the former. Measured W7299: 1.07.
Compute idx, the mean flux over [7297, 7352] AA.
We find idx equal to 4.08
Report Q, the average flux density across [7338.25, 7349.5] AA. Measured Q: 4.03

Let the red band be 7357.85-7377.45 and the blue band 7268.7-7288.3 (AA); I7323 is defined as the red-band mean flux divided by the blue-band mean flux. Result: 1.1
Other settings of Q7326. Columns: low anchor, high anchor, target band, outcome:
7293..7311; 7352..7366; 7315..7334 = -0.5 AA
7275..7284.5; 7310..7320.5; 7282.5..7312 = 0.1 AA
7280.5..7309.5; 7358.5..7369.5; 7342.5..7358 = 0.2 AA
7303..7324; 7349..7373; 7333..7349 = 0.2 AA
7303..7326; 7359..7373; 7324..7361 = 0.7 AA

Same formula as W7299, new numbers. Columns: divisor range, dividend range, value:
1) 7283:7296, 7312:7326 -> 1.07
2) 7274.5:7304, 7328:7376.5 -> 1.04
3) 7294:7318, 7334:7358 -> 0.99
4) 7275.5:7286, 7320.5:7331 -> 1.07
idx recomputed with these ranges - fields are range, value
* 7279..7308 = 3.96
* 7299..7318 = 4.08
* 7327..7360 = 4.04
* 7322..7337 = 4.11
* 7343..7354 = 4.02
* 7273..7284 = 3.89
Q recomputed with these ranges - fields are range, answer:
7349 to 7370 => 4.06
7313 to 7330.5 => 4.16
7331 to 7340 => 4.06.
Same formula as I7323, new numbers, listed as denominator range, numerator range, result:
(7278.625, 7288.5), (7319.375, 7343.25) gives 1.06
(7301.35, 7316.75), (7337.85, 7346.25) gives 0.99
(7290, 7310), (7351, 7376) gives 1.02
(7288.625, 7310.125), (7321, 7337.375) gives 1.02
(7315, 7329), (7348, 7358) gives 0.96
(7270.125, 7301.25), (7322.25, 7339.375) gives 1.04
